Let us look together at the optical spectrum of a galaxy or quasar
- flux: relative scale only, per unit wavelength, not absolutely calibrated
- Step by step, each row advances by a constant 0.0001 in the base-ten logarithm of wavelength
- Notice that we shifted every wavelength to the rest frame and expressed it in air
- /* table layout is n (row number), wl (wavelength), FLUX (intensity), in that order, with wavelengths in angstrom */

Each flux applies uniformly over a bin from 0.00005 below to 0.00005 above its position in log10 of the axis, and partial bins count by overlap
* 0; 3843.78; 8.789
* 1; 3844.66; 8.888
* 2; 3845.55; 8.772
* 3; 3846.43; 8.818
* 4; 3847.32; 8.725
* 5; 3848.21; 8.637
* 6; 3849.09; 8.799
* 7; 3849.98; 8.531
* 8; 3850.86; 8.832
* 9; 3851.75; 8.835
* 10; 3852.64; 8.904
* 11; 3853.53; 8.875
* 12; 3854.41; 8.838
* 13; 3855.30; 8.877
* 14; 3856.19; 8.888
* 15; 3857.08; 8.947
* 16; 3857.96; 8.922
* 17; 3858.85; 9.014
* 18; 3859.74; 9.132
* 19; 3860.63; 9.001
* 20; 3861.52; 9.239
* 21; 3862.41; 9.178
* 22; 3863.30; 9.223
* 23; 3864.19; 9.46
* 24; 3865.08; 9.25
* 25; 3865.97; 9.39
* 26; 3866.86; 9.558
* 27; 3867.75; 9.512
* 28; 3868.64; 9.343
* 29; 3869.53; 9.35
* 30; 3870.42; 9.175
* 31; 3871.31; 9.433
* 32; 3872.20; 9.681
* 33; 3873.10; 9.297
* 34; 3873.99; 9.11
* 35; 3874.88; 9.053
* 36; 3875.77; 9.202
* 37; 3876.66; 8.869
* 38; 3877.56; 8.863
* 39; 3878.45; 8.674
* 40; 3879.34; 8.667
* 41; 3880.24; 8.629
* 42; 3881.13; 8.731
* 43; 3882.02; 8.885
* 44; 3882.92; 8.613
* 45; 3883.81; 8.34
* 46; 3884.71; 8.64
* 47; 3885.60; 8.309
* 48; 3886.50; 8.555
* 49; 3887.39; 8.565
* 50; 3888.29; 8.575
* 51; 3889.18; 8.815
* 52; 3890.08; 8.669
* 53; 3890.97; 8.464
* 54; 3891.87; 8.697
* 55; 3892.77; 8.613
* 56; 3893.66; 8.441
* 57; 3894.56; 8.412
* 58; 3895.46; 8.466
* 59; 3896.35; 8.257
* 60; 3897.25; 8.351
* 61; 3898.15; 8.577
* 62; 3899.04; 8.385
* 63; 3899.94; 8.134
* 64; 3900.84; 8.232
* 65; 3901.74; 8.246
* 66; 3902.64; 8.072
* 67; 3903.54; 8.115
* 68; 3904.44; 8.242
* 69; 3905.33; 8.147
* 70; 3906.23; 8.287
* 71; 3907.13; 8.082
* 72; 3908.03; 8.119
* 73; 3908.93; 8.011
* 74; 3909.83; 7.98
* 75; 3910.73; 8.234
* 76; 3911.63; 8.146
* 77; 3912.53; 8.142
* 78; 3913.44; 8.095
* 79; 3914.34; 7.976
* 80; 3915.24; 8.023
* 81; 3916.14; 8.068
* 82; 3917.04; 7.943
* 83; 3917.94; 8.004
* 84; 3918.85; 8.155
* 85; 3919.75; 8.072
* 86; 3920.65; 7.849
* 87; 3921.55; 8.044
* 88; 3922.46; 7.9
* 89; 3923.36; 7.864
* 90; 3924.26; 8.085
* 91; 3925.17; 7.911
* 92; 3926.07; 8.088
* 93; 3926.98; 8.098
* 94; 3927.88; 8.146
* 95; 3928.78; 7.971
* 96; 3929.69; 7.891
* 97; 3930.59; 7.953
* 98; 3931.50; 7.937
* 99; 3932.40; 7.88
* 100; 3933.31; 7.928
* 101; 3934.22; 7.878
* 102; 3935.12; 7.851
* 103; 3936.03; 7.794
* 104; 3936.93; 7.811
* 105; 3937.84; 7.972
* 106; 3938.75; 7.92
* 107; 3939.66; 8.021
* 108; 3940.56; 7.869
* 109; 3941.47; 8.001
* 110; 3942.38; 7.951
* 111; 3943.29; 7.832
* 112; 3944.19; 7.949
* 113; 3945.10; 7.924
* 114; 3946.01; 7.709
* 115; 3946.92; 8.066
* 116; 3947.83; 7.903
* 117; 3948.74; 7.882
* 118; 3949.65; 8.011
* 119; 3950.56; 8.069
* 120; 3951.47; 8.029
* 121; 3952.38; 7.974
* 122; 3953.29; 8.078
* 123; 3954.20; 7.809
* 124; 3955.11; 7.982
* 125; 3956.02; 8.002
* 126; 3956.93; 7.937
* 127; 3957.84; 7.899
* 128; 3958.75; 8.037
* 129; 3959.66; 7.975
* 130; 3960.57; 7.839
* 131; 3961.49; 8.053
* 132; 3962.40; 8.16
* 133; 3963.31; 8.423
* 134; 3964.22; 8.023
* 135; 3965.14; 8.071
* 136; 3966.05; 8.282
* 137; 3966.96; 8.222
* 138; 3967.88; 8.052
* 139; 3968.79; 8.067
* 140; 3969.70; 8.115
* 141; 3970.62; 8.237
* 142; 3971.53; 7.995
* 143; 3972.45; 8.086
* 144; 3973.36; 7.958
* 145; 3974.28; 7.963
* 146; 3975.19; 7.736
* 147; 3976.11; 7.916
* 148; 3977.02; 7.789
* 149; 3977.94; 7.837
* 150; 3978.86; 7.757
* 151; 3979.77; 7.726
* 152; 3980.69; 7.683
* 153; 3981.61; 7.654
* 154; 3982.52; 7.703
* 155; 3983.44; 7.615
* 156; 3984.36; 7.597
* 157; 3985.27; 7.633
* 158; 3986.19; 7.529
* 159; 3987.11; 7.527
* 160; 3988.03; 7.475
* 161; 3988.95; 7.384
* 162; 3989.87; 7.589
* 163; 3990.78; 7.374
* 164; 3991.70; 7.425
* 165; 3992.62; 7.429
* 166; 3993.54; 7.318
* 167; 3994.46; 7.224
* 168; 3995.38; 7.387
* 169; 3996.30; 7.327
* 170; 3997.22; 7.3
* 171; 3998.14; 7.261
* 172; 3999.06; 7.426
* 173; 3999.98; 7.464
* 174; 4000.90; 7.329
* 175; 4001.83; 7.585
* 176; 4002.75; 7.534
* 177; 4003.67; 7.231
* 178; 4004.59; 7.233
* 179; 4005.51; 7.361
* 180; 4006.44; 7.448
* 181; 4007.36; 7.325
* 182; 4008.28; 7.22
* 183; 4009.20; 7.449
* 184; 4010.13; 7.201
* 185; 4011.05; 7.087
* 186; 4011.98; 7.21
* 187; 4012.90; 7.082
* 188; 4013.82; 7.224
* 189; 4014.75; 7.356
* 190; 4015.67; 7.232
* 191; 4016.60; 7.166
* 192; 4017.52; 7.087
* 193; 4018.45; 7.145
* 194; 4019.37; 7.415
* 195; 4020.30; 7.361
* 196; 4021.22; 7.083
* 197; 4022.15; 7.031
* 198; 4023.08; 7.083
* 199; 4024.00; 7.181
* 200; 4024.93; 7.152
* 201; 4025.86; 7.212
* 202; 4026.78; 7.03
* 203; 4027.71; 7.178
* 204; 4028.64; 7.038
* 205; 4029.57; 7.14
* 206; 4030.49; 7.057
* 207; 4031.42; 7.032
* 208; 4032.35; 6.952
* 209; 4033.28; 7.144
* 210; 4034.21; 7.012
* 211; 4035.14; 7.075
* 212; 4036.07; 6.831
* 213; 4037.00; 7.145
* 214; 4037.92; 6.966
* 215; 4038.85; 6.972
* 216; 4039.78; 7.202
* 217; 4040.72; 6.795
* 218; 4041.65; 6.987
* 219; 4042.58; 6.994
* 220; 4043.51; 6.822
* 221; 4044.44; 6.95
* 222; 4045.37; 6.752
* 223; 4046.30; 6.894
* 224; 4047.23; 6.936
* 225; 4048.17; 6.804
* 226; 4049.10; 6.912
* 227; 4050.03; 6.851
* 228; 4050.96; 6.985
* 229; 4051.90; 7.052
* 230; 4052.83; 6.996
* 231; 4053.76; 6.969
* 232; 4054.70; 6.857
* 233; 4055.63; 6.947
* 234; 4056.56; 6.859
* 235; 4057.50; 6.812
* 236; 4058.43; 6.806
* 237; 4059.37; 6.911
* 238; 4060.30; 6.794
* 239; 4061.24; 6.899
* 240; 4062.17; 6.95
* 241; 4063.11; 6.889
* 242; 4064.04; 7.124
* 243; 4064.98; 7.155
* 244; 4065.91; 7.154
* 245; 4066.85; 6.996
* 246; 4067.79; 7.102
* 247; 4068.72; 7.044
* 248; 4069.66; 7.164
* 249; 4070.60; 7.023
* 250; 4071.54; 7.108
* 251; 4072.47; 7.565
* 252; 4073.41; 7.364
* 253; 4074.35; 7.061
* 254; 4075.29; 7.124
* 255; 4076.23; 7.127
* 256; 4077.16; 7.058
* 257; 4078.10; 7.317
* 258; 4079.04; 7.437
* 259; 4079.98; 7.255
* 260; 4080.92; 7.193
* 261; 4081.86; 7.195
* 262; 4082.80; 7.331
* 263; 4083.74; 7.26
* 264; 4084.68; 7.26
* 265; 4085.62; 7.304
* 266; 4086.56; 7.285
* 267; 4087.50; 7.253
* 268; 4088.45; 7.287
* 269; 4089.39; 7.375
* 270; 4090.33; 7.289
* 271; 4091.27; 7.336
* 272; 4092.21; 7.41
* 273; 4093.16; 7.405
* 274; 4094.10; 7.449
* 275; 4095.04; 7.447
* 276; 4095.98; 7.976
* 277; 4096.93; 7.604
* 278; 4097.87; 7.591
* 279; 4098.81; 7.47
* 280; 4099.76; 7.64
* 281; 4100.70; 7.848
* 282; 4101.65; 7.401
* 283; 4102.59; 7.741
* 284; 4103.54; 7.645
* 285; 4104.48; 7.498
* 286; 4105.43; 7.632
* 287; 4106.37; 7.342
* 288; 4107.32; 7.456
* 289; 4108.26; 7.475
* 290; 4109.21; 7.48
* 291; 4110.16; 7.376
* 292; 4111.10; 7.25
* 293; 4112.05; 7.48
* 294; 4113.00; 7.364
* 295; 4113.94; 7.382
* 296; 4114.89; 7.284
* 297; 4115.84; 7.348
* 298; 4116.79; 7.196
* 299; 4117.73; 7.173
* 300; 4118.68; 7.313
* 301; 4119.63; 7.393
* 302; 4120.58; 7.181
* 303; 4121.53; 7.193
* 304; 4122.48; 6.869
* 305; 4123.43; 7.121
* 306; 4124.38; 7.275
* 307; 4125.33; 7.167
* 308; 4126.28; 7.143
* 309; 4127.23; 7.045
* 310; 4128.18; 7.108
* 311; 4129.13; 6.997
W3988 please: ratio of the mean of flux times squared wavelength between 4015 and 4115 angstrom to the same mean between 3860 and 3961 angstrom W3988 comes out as 0.93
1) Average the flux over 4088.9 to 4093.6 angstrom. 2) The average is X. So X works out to 7.36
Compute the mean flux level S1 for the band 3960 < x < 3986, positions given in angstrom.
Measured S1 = 7.93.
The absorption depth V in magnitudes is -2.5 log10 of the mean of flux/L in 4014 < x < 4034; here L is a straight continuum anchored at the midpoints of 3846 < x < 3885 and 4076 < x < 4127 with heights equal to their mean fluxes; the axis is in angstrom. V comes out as 0.11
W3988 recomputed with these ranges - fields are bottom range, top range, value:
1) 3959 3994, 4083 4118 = 1.01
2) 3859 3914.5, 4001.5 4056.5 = 0.88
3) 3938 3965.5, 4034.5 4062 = 0.91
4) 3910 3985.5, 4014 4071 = 0.93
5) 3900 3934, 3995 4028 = 0.95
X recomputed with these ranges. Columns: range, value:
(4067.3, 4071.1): 7.07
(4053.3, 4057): 6.91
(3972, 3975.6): 7.95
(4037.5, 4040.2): 7.05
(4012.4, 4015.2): 7.23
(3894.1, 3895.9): 8.41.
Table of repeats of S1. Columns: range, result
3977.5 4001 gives 7.5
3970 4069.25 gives 7.24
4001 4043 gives 7.16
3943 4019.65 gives 7.67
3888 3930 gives 8.19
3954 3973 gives 8.07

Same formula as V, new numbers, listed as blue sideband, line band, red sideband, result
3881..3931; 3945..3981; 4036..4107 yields -0.01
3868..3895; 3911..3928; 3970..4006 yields 0.05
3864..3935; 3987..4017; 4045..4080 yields 0.03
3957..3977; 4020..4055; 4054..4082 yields 0.05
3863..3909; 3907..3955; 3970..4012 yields 0.03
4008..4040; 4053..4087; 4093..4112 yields 0.04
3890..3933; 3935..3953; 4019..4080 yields -0.01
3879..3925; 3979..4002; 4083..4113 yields 0.06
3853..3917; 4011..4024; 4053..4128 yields 0.08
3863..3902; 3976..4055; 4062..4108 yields 0.09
